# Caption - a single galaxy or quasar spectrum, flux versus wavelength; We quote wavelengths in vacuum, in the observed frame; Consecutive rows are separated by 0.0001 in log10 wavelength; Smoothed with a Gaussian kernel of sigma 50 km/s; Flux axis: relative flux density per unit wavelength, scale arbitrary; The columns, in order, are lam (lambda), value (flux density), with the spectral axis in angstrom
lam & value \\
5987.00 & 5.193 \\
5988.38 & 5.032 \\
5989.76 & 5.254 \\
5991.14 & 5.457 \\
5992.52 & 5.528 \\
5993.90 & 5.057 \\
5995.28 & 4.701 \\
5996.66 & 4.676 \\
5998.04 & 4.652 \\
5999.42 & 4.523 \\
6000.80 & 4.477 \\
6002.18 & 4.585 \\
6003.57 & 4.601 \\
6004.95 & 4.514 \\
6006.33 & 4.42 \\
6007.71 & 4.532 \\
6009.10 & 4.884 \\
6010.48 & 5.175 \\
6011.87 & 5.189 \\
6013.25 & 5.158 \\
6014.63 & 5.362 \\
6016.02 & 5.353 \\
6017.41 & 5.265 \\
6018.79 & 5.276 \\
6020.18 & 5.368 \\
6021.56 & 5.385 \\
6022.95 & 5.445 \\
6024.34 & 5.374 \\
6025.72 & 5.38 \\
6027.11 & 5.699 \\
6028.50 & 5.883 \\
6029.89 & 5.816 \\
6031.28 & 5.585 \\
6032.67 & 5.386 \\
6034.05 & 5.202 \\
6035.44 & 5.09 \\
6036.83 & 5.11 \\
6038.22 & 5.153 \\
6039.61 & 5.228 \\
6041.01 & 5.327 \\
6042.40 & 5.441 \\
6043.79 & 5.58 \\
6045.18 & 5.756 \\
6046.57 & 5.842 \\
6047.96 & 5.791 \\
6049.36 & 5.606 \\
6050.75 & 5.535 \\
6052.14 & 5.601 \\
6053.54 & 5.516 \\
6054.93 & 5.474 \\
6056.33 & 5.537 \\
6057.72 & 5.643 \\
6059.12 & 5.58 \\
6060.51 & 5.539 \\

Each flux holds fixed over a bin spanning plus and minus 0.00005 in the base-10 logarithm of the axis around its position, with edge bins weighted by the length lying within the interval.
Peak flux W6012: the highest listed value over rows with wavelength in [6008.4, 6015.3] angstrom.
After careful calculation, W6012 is 5.362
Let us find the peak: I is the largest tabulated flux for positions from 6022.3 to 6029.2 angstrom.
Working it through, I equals 5.883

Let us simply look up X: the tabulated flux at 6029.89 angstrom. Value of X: 5.816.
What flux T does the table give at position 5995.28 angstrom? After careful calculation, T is 4.701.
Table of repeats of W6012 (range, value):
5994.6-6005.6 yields 4.701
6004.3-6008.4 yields 4.532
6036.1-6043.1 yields 5.441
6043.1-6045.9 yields 5.756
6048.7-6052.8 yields 5.606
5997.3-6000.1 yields 4.652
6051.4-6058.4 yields 5.643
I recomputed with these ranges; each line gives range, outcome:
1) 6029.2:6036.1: 5.816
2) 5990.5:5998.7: 5.528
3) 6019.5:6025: 5.445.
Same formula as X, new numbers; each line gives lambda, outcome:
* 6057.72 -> 5.643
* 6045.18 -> 5.756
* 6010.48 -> 5.175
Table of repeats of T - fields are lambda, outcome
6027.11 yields 5.699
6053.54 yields 5.516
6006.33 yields 4.42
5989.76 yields 5.254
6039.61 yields 5.228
